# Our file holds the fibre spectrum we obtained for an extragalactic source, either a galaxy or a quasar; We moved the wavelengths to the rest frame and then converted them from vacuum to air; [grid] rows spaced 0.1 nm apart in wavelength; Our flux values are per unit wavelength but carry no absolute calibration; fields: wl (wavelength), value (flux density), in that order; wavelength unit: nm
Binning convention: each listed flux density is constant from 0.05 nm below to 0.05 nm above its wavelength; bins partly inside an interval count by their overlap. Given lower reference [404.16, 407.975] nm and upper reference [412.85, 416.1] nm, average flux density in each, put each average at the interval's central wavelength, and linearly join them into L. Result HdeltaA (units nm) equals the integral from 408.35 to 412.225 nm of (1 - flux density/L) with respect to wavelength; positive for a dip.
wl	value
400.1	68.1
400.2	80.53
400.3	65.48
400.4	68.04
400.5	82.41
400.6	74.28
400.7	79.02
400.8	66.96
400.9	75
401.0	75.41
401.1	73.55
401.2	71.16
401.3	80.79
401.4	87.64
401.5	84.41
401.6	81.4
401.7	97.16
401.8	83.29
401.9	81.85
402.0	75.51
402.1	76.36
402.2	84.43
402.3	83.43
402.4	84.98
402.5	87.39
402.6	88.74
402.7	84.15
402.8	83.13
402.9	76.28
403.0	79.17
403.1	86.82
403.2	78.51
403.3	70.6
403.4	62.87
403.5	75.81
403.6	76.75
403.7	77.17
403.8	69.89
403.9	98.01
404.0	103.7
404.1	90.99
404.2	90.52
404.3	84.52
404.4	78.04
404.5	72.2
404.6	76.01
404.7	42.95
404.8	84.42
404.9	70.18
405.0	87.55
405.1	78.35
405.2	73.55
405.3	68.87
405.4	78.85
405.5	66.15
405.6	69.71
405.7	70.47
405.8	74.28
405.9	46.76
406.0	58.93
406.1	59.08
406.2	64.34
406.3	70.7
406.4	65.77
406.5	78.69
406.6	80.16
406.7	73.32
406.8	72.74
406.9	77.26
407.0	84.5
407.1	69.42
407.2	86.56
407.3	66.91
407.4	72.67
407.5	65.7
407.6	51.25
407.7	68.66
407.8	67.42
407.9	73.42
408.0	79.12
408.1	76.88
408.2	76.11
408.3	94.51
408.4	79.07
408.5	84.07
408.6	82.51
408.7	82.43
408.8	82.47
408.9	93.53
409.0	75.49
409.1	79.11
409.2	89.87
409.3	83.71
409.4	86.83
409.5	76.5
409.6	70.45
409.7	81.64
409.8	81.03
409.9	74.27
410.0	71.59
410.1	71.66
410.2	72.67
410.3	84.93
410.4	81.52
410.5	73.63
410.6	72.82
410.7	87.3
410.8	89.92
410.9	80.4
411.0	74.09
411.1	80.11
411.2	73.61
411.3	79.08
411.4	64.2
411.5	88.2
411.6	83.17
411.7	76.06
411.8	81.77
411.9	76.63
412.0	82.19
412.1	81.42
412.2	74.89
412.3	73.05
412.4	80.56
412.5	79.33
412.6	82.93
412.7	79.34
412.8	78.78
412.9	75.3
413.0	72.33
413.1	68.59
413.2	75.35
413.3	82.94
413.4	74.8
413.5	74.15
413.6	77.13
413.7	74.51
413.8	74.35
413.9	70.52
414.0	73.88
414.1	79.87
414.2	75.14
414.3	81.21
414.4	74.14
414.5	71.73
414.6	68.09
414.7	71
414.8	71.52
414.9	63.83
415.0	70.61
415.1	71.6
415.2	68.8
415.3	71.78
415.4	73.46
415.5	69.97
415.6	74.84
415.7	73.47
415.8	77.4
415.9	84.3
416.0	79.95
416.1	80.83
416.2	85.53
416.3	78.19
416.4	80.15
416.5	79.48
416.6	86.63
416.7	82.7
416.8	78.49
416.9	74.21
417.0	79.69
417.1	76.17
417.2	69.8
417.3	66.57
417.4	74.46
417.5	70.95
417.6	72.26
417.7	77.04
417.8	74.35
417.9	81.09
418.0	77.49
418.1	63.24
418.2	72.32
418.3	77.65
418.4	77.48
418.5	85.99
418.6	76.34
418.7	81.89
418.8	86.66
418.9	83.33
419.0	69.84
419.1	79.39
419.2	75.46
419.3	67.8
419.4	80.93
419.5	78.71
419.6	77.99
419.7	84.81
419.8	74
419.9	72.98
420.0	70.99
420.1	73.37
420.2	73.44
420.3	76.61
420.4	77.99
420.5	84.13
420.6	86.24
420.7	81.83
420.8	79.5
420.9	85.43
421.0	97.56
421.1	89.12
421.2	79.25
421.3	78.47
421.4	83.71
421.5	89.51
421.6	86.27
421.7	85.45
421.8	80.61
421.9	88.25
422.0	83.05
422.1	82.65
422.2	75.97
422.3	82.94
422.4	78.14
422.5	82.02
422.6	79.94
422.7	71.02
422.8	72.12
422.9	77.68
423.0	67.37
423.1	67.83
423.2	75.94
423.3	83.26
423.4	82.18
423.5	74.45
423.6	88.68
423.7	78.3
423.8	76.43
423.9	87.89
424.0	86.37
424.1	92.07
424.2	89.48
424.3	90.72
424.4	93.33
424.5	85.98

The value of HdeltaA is -0.36 nm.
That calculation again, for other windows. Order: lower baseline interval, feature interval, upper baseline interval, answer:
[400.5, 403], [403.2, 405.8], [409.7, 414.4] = 0.10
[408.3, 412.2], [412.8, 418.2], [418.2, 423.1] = 0.32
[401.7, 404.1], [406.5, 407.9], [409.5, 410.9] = 0.13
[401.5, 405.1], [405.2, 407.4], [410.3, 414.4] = 0.25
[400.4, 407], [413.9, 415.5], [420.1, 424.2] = 0.15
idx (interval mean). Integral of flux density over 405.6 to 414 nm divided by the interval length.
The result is 76.1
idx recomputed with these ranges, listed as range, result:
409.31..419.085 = 76.7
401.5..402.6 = 83.9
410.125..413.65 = 78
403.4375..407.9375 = 73.6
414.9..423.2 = 77.9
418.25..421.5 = 79.8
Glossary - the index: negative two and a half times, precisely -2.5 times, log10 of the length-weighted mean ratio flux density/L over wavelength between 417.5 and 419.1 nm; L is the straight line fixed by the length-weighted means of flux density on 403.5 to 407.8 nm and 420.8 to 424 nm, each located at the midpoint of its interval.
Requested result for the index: 0.03 mag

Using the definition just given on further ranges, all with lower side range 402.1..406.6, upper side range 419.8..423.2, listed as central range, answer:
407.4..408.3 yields 0.08 mag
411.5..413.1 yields -0.01 mag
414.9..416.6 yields 0.03 mag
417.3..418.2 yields 0.08 mag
